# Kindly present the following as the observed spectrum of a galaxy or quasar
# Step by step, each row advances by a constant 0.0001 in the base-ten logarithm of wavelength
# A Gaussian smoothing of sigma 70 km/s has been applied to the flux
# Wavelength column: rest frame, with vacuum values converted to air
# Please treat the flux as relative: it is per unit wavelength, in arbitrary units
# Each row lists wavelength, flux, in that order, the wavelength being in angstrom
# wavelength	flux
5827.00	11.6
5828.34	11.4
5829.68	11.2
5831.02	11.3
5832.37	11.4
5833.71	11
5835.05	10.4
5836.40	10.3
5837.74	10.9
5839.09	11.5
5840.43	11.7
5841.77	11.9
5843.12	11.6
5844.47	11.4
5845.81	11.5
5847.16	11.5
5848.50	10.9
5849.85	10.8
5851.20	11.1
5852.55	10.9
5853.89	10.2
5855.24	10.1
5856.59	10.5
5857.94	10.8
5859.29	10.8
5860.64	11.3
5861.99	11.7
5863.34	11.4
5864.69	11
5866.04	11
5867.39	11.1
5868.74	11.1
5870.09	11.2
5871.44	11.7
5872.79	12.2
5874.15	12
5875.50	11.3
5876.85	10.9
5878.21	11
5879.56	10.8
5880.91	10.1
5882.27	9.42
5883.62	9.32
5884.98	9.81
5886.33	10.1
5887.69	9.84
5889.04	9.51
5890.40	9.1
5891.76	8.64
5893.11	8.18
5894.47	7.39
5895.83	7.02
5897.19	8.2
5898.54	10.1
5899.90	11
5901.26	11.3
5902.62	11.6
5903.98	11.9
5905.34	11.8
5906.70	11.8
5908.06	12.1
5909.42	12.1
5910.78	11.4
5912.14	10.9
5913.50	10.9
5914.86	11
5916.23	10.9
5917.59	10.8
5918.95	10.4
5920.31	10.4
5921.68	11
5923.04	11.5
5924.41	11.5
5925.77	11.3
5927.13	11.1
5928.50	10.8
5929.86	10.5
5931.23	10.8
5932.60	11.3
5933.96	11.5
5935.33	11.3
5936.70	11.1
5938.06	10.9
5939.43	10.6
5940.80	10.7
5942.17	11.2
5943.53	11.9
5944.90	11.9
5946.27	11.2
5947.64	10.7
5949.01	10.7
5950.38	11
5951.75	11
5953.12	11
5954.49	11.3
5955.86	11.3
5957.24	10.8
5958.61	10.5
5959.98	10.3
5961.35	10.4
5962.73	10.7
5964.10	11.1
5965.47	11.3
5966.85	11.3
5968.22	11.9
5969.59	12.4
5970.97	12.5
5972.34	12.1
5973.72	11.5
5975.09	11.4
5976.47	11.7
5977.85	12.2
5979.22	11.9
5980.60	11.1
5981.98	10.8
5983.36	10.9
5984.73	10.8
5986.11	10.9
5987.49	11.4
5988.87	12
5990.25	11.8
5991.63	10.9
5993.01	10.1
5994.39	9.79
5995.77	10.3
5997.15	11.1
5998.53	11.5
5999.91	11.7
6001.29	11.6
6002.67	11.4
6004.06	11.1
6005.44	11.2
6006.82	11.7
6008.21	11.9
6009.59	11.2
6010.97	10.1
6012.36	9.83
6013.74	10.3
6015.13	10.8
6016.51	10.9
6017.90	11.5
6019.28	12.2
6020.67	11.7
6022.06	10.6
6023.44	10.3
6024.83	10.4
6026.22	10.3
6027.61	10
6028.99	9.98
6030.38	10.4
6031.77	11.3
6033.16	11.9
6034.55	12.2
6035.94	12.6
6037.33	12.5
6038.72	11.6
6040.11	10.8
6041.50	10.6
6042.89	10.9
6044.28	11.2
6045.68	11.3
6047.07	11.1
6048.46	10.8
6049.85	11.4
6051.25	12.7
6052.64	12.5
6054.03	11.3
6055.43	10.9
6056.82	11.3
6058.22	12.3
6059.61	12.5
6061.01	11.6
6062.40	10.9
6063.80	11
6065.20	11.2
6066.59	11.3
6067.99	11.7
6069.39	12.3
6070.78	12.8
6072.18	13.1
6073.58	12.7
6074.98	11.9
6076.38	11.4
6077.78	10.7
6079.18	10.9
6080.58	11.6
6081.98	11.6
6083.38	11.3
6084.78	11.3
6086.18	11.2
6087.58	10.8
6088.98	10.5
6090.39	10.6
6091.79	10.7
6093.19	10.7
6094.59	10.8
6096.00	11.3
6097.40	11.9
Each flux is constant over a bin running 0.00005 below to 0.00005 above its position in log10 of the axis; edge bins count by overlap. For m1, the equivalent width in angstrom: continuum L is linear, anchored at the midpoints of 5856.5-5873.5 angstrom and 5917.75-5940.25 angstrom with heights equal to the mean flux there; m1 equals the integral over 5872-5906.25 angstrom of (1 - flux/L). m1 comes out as 3.2 angstrom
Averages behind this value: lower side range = 11.2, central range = 10.1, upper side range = 11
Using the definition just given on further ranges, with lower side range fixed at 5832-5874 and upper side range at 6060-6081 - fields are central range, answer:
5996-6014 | 0.6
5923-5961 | 1.0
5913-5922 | 0.4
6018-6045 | 1.0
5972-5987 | 0.1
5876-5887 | 1.0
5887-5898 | 2.7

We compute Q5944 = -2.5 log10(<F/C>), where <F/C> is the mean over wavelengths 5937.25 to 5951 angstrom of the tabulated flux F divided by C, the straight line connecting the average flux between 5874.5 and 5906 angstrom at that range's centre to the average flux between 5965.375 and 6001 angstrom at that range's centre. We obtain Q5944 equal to -0.03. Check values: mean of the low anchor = 9.95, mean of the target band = 11.1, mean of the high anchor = 11.4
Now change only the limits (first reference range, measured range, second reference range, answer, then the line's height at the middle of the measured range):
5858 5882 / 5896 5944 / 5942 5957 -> 0.01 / 11.2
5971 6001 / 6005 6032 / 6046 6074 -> 0.06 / 11.5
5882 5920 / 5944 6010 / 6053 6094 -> -0.05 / 10.8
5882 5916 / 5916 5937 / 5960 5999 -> -0.05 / 10.6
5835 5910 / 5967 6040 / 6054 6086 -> 0.01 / 11.3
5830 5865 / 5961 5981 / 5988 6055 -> -0.04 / 11.1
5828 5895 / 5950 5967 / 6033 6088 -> 0.02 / 11.1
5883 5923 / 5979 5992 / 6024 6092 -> -0.03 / 10.9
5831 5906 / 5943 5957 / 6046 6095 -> -0.02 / 11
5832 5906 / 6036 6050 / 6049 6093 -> 0.01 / 11.4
